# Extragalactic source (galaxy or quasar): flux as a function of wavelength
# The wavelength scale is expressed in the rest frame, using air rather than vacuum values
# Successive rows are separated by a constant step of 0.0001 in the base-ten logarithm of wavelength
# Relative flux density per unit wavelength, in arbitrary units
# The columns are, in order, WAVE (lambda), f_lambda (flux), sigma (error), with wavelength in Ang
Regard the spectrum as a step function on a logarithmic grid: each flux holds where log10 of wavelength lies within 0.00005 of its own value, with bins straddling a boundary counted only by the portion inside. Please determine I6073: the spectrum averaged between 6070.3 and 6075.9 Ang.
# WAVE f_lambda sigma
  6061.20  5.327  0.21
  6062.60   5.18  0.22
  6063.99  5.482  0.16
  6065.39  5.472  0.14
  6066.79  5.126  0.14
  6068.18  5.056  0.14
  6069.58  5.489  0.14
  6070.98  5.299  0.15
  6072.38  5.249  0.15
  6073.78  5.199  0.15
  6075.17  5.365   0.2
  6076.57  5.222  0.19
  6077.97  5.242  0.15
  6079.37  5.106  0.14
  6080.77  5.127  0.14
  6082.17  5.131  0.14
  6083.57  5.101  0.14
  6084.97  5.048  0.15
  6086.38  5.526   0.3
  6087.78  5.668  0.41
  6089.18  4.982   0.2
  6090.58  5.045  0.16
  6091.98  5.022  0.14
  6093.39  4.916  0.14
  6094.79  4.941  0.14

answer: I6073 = 5.28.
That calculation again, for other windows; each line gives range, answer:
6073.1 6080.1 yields 5.23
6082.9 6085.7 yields 5.06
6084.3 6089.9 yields 5.3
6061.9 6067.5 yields 5.32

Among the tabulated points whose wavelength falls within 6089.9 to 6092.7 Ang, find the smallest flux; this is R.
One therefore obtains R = 5.022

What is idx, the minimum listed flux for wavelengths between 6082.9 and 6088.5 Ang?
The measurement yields 5.048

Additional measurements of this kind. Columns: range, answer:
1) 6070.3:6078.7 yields 5.199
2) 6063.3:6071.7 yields 5.056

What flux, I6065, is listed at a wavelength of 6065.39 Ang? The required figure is 5.472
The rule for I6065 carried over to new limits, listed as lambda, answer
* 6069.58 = 5.489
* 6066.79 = 5.126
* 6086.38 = 5.526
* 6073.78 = 5.199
